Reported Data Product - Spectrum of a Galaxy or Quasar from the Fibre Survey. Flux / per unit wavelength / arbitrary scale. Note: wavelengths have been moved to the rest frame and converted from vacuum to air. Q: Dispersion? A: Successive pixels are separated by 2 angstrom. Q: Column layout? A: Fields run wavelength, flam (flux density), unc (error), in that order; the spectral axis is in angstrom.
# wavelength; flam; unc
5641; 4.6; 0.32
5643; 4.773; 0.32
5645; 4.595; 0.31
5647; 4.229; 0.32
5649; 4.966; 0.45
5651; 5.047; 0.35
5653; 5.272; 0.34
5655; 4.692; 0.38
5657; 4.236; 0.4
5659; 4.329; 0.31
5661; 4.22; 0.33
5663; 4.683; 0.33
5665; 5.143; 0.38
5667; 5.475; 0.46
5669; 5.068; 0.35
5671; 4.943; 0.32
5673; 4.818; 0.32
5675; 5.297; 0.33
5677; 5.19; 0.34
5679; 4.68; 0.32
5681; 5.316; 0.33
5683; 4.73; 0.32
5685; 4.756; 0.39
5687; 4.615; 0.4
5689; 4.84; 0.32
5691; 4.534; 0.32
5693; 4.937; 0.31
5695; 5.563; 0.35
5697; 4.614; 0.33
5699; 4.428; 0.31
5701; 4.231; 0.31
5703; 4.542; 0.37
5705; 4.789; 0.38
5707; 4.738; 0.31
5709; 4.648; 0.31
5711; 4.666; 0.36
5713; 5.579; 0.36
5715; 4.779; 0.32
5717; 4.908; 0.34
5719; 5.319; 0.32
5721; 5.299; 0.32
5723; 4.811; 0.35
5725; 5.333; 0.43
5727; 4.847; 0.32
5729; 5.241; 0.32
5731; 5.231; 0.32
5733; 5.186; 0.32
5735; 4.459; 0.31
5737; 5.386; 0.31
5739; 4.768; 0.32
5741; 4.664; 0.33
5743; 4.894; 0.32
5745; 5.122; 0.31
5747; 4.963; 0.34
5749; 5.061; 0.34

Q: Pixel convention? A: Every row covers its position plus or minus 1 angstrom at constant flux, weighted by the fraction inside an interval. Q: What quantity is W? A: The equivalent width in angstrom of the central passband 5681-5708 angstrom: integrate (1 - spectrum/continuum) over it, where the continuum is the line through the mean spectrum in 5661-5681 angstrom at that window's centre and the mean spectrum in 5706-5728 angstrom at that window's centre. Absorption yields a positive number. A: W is 1.4 angstrom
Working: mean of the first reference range 5.01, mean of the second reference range 4.99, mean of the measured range 4.74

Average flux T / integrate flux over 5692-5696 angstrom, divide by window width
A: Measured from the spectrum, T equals 5.25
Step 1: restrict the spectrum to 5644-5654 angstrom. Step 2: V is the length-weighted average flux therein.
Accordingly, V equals 4.82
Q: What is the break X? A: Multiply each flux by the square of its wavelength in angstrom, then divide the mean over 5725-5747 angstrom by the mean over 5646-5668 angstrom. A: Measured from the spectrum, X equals 1.08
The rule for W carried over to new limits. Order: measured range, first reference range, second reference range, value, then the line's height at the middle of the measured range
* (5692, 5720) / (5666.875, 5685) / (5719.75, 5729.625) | 1.30 angstrom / 5.07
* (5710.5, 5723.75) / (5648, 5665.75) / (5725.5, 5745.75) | -0.39 angstrom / 4.93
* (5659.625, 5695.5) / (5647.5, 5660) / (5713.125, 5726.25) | -0.37 angstrom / 4.87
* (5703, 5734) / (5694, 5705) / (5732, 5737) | -1.20 angstrom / 4.82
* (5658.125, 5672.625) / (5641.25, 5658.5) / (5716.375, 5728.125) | -0.15 angstrom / 4.79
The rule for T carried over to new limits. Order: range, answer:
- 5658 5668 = 4.77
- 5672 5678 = 5.1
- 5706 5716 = 4.88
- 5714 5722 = 5.08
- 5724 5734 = 5.17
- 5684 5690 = 4.74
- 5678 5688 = 4.82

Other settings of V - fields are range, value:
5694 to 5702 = 4.71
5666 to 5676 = 5.12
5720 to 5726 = 5.15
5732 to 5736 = 4.82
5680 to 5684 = 5.02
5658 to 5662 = 4.27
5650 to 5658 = 4.81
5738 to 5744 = 4.78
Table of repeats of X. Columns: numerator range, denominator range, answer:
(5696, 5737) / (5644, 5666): 1.07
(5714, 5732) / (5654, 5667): 1.12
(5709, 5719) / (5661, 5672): 1.02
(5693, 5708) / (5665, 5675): 0.93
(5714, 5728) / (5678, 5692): 1.07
